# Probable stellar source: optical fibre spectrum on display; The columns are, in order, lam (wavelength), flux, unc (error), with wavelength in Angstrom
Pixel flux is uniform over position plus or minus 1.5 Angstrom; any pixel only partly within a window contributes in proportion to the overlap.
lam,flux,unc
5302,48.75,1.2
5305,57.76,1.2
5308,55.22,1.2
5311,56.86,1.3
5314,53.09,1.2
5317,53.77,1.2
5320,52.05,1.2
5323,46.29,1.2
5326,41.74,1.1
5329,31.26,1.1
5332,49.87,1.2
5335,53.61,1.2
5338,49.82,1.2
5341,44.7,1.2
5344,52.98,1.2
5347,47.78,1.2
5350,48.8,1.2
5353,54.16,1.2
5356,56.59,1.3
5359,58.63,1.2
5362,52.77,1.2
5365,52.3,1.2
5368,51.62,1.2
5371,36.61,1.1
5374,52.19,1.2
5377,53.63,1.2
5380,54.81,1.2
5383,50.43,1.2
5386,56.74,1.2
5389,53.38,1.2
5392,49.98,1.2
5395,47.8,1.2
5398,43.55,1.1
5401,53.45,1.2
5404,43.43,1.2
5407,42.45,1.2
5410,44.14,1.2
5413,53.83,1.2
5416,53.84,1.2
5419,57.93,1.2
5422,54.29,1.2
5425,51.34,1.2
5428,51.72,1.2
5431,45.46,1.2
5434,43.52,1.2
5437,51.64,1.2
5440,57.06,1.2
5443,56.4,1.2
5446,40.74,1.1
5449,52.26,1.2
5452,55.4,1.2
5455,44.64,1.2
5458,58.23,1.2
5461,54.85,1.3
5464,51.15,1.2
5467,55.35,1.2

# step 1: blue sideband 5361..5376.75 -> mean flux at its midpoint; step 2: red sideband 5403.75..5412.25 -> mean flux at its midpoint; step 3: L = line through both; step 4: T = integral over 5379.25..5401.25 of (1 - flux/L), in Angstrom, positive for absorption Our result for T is -2.1 Angstrom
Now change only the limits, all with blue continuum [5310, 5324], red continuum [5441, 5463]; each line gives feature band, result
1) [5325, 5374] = 3.0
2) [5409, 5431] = -0.1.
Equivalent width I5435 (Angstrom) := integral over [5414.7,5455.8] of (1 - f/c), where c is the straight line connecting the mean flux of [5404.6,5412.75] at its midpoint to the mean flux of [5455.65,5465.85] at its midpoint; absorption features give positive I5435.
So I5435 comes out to -1.6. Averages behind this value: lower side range 44.9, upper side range 53.9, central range 51.3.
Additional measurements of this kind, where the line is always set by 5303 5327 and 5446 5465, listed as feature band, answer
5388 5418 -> 1.9 Angstrom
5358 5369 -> -0.3 Angstrom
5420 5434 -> 0.5 Angstrom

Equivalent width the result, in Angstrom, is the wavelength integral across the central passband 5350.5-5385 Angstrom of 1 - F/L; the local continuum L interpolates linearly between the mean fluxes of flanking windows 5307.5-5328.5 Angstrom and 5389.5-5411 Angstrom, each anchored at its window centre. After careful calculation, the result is -2.9 Angstrom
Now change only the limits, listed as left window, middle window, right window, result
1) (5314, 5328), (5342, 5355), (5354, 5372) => -0.1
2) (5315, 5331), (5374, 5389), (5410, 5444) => -1.4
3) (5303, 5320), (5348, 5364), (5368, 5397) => -0.5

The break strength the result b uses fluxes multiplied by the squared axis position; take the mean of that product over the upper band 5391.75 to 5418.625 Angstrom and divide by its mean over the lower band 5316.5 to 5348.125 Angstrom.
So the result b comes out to 1.05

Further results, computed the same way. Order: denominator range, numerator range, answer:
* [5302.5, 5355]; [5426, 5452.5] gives 1.05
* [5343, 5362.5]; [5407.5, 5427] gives 1.00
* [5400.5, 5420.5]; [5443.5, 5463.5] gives 1.05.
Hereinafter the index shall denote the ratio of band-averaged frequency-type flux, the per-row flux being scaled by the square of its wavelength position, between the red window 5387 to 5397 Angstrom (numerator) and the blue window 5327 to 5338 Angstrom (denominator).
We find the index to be 1.13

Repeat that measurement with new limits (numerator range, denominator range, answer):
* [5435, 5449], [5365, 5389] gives 1.03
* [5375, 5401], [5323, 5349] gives 1.13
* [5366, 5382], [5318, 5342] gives 1.09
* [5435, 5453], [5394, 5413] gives 1.14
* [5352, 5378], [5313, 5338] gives 1.11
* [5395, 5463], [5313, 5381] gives 1.04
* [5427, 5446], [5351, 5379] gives 0.99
